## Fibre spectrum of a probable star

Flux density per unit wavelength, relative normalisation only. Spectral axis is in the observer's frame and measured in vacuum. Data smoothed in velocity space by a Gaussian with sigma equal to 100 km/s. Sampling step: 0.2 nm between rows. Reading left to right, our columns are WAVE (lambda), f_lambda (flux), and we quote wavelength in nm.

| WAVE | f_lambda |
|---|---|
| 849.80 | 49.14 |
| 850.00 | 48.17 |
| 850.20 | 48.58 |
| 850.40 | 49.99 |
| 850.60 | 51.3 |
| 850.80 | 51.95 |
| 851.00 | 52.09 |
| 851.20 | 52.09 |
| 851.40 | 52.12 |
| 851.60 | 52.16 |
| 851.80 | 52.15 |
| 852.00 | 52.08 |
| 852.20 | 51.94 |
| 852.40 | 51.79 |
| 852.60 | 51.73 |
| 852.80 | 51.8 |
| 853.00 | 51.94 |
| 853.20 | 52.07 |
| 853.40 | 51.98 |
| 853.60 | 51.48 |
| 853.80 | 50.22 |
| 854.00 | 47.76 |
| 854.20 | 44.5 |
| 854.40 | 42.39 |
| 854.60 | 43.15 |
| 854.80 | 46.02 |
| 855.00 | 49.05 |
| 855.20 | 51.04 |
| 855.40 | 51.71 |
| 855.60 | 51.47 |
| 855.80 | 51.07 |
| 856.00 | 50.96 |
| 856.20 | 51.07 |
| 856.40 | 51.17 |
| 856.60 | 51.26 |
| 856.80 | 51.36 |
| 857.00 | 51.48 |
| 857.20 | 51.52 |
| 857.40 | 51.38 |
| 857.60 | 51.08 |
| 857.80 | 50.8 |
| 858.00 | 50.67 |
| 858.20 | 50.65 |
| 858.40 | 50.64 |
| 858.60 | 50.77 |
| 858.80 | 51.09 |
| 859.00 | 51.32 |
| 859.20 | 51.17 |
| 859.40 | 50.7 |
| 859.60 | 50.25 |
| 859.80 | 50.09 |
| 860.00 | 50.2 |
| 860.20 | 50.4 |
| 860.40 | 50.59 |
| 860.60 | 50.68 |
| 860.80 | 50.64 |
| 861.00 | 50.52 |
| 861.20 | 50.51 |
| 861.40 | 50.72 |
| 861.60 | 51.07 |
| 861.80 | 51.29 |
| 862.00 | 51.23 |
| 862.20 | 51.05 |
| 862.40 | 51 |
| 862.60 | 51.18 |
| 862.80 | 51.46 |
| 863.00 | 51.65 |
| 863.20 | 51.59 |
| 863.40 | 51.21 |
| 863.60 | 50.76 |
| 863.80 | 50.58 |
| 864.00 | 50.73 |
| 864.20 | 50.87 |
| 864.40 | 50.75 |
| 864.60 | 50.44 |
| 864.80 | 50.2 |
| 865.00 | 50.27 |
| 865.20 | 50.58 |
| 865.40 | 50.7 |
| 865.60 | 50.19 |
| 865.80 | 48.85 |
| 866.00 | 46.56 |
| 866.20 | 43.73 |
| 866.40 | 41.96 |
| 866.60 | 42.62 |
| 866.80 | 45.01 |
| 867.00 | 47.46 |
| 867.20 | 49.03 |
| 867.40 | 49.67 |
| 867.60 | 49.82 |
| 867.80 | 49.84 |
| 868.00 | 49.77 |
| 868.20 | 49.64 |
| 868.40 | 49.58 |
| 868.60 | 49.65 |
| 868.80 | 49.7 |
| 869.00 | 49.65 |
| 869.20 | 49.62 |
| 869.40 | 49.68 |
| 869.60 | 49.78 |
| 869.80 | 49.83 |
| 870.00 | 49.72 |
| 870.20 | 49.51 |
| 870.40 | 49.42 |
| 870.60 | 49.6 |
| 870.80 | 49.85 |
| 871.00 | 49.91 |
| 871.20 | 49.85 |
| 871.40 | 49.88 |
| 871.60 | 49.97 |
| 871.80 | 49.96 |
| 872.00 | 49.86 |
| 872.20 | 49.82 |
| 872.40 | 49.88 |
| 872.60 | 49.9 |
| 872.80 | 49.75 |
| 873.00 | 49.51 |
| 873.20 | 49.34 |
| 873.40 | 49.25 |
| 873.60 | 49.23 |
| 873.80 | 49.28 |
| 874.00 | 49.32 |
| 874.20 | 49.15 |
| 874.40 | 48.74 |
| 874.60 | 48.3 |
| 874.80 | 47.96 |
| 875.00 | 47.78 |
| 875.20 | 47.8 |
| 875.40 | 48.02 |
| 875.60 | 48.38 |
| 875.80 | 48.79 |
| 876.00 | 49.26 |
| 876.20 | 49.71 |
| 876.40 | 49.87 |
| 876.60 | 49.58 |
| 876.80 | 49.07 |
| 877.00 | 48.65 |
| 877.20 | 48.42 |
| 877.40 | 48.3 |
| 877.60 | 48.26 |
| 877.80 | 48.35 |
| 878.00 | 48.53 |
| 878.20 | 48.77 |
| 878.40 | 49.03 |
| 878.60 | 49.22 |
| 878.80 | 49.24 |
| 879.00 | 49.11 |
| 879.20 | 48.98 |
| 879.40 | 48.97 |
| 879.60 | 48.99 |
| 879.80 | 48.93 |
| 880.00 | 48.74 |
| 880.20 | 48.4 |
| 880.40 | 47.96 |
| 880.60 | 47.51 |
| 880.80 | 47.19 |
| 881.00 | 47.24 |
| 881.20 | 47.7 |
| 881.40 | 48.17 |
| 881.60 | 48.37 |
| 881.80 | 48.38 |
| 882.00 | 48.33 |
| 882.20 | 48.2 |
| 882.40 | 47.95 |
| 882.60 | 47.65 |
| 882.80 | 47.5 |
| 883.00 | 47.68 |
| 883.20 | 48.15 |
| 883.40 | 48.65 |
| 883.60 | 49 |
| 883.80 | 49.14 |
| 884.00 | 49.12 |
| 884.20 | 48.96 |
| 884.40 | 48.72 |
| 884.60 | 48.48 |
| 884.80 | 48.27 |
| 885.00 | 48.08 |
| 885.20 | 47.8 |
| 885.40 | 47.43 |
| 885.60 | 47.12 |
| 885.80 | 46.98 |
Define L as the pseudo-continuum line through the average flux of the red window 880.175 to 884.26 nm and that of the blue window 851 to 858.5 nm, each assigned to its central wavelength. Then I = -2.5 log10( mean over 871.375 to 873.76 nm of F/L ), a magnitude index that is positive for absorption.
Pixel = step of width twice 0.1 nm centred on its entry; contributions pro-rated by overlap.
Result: -0.02 mag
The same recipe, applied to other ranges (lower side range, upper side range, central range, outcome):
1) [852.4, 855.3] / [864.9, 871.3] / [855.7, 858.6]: -0.045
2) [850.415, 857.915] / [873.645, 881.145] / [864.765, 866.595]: 0.041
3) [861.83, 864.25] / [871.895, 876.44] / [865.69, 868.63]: 0.063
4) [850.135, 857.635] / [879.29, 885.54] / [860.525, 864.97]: -0.024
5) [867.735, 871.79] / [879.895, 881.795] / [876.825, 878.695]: -0.004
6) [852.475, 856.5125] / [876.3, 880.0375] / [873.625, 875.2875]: 0.010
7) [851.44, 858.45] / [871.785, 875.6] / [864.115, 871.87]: 0.009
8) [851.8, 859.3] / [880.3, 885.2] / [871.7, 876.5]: -0.005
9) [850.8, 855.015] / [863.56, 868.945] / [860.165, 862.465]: -0.033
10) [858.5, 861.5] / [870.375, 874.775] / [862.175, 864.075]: -0.016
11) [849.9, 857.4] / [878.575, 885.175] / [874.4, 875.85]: 0.016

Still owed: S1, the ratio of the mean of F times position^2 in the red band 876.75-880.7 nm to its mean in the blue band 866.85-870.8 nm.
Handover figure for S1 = 1.01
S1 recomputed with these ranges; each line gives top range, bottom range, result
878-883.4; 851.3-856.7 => 1.02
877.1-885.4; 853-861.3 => 1.02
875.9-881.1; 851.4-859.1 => 1.02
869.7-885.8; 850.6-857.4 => 1.02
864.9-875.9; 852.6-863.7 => 1.00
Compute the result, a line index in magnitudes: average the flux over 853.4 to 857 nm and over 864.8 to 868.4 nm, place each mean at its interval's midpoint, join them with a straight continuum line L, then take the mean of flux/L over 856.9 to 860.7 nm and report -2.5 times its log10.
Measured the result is -0.04 mag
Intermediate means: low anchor 49.3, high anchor 48.1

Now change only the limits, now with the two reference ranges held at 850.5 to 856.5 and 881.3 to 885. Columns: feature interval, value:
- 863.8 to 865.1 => -0.02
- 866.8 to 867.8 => 0.02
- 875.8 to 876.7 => -0.01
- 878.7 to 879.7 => -0.01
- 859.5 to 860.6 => -0.01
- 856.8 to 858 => -0.02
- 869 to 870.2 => -0.01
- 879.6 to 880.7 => 0.00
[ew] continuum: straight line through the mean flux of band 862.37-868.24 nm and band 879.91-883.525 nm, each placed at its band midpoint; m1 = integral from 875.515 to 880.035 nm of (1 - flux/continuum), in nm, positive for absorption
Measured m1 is -0.06 nm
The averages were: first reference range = 49.2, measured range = 48.9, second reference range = 48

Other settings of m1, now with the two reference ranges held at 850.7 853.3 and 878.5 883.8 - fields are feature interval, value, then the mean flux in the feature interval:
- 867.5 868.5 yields 0.01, 49.7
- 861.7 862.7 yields -0.01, 51.2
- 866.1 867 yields 0.11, 43.8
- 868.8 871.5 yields 0.00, 49.7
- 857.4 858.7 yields 0.01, 50.8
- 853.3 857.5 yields 0.16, 49.6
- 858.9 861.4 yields 0.02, 50.6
